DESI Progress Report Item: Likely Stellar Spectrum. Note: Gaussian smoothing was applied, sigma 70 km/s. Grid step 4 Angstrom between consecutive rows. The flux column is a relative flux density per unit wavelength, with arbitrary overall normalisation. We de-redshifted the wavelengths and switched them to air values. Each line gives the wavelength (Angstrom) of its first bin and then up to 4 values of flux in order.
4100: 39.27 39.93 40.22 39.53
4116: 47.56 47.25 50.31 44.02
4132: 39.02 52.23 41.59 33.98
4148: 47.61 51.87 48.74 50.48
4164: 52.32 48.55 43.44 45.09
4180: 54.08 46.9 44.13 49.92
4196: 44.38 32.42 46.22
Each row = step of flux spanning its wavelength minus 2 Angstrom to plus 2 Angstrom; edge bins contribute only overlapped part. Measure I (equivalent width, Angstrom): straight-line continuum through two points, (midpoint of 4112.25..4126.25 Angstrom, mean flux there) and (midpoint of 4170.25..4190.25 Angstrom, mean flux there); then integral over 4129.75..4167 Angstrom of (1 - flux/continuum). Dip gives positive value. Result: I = 0.42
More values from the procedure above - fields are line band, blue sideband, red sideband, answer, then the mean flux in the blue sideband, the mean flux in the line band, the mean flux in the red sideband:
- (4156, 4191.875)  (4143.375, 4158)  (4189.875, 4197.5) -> -1.0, 46.6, 48.3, 47.3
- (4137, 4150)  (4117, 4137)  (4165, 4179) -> 1.3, 46.3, 41.9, 46.8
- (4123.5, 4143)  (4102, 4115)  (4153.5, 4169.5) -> 0.2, 40.5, 44.5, 50.1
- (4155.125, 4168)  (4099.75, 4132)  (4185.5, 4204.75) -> -2.1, 43.5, 50.4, 43.3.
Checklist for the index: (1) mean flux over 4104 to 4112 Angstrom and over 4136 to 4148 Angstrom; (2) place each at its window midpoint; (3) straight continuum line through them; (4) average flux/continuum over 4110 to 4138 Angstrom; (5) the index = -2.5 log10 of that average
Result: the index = -0.12 mag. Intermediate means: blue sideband 40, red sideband 41.8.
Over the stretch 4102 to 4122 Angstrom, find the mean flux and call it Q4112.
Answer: 42.9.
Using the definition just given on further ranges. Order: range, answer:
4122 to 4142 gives 45.4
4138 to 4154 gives 43.8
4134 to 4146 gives 42.6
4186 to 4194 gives 47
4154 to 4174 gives 48.7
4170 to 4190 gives 46.7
